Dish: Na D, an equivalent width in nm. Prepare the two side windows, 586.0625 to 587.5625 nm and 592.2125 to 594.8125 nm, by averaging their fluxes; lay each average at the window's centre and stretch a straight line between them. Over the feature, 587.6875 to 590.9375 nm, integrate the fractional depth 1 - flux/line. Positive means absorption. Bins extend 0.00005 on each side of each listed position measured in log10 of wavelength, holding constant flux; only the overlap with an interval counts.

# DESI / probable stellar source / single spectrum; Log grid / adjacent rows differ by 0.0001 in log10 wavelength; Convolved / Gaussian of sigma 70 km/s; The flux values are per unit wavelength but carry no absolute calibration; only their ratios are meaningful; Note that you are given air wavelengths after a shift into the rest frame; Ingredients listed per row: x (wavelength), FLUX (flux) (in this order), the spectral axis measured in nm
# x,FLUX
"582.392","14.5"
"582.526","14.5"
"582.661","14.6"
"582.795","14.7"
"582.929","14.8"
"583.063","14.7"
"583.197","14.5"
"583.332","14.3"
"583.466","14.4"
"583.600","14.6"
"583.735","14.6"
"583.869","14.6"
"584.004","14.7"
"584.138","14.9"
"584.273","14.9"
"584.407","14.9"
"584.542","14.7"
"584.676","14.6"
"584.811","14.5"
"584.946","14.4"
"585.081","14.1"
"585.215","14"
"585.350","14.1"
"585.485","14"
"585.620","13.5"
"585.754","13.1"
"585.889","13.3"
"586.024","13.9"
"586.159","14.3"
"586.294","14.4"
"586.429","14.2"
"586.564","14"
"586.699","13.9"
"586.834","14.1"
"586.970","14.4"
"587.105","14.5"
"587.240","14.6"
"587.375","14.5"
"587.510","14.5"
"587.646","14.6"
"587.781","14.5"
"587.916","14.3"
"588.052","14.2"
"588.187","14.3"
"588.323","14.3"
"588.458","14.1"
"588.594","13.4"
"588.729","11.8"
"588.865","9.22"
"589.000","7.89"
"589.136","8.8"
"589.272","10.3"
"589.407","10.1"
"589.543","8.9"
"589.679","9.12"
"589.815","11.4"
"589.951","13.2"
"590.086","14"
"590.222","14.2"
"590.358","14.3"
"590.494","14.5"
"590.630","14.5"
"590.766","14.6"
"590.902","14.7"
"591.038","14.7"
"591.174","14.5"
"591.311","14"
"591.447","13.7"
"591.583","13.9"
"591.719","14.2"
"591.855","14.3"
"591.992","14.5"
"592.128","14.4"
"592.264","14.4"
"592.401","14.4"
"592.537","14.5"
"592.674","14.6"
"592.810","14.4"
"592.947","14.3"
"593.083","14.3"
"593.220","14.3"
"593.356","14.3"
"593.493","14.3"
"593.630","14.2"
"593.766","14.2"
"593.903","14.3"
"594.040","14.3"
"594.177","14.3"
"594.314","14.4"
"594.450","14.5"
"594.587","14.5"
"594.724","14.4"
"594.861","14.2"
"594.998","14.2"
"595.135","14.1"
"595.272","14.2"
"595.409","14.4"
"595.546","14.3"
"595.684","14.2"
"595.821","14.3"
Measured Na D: 0.41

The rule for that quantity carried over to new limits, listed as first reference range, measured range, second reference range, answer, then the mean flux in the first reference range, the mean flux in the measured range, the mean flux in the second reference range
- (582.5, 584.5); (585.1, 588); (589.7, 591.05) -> 0.030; 14.6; 14.1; 13.8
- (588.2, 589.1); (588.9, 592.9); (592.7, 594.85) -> -0.042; 11.8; 13.1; 14.3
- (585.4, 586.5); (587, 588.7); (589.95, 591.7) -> -0.031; 13.8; 14.3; 14.3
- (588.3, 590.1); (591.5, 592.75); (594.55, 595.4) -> -0.166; 11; 14.4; 14.3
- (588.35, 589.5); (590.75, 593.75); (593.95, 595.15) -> -0.344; 10.8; 14.3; 14.3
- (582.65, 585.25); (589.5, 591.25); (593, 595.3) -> 0.129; 14.6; 13.3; 14.3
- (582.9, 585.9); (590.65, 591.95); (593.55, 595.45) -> 0.002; 14.4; 14.3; 14.3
